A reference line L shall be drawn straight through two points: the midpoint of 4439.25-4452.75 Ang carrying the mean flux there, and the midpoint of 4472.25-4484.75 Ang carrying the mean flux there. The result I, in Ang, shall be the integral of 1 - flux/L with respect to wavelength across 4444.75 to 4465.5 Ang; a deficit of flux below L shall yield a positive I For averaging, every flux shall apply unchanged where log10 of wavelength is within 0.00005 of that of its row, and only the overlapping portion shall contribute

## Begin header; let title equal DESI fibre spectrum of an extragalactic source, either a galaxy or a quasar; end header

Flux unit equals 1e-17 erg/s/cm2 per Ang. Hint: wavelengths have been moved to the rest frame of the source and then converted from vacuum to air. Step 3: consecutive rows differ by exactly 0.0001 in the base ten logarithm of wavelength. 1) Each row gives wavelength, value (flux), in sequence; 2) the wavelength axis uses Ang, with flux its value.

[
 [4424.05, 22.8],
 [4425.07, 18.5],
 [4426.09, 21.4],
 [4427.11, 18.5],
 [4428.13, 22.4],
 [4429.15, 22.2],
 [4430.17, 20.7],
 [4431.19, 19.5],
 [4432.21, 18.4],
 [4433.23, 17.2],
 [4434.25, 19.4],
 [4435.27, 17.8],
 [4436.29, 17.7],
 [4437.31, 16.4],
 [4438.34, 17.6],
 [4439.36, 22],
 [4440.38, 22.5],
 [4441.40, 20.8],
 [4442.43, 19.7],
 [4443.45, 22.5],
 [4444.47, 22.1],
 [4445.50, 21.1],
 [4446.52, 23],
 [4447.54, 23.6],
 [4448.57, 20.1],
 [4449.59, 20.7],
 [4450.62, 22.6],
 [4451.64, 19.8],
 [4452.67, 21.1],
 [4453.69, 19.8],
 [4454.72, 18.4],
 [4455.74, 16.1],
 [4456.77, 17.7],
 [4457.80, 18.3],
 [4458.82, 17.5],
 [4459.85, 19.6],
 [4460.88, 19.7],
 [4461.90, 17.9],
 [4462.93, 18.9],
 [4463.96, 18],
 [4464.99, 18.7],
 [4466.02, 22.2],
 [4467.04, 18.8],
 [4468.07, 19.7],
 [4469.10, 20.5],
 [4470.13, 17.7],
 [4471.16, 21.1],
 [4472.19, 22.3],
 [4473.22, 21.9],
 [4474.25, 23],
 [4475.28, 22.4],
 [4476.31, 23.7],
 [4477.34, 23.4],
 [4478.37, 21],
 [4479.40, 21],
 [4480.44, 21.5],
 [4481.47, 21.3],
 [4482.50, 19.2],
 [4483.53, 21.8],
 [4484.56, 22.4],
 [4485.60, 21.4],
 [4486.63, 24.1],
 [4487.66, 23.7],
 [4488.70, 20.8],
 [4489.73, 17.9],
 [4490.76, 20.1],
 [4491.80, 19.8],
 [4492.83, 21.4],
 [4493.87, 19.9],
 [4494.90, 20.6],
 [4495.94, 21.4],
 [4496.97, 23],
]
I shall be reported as 1.9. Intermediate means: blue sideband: 21.5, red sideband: 21.9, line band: 19.7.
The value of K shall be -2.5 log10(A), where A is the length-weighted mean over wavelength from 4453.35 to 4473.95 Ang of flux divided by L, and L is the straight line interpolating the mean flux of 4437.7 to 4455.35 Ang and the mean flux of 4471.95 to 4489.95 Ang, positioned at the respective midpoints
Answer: 0.11 mag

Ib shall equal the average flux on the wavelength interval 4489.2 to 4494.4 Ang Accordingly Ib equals 19.8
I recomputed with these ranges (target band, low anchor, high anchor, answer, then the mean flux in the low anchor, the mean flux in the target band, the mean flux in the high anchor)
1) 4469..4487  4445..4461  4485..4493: -0.8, 19.9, 21.7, 21.1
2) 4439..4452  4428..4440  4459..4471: -1.6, 19.2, 21.6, 19.2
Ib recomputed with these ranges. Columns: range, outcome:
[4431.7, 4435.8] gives 18.2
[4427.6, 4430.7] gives 21.7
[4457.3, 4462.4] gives 18.6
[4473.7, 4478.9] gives 22.7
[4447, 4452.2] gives 21.4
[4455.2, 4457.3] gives 16.9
